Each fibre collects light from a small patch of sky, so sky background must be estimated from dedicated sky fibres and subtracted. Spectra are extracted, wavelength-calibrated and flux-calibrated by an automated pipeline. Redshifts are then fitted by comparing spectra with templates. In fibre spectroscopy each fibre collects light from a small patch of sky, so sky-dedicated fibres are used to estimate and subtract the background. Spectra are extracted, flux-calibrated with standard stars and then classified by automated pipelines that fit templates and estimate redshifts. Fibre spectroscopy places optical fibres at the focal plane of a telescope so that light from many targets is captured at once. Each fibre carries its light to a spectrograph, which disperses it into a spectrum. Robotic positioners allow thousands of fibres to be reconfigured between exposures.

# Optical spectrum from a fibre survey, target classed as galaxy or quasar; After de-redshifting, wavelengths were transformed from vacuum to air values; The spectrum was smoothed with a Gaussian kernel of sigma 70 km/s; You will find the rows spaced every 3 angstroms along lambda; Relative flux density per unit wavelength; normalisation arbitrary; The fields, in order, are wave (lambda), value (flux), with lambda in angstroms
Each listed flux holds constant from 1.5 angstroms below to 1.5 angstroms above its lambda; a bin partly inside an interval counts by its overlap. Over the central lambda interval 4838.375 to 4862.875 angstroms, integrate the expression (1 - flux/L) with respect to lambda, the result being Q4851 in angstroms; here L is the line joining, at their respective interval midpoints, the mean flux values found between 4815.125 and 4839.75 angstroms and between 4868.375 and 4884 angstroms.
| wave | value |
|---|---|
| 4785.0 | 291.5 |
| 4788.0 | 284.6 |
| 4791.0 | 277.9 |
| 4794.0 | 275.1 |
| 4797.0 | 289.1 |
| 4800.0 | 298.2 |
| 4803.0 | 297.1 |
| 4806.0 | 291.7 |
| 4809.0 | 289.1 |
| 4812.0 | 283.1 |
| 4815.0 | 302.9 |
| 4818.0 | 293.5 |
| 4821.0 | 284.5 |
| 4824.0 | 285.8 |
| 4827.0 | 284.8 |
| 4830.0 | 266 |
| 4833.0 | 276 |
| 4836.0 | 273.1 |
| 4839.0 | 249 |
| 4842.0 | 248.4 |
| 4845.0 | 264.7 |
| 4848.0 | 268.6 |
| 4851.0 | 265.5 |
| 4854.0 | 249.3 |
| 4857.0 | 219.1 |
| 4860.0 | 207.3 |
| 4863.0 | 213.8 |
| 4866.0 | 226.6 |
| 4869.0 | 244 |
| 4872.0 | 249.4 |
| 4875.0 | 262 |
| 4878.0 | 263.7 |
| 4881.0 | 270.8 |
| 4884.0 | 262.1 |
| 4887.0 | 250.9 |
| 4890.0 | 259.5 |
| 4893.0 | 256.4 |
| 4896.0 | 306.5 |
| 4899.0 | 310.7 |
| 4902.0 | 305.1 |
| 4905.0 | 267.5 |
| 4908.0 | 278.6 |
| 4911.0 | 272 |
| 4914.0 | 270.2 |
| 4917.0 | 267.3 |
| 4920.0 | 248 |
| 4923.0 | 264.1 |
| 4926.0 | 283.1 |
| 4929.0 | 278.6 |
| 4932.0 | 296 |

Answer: 2.3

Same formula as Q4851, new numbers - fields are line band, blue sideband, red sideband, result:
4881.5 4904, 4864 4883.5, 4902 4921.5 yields -1.4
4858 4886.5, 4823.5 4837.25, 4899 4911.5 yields 3.8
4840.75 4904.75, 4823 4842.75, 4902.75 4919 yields 3.1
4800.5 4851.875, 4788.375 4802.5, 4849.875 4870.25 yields -3.6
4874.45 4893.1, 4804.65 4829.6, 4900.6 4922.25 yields 1.1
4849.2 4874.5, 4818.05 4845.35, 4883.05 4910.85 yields 3.6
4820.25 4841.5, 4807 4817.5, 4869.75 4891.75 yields 0.8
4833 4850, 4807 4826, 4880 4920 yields 1.4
